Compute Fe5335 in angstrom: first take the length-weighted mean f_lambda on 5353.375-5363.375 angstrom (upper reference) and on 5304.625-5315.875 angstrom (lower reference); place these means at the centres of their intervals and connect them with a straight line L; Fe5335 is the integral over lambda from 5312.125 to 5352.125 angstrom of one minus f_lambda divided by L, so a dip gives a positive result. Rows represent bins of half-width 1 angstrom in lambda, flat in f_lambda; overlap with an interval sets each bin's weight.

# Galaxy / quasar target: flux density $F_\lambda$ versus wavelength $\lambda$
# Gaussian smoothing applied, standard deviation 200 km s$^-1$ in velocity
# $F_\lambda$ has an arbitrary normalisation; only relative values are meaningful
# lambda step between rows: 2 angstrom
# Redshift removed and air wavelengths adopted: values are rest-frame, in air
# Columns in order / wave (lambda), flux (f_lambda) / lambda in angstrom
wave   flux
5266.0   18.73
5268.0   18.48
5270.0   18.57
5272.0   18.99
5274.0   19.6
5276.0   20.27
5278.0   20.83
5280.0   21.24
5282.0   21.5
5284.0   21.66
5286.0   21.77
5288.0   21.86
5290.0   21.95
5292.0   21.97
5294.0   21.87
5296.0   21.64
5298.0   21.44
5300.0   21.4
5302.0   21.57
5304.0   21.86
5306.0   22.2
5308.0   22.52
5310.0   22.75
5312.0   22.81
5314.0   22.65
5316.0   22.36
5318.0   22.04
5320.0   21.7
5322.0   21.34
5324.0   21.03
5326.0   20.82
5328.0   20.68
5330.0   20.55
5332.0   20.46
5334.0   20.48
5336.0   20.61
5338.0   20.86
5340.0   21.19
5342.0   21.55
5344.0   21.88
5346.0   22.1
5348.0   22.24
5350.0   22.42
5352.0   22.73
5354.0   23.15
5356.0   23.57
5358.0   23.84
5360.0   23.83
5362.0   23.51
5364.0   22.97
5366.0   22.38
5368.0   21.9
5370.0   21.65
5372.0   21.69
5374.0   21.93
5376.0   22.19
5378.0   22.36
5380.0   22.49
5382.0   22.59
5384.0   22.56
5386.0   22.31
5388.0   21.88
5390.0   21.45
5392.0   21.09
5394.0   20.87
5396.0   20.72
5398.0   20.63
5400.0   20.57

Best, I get 2.6 angstrom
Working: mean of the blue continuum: 22.5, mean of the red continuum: 23.6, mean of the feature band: 21.5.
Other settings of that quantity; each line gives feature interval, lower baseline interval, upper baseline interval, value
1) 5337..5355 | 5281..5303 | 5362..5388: 0.1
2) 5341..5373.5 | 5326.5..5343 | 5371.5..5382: -1.6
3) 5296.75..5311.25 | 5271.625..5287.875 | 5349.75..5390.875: -0.4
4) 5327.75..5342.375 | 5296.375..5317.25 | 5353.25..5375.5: 1.1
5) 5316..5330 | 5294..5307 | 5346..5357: 0.5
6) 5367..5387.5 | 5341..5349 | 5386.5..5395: -0.6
